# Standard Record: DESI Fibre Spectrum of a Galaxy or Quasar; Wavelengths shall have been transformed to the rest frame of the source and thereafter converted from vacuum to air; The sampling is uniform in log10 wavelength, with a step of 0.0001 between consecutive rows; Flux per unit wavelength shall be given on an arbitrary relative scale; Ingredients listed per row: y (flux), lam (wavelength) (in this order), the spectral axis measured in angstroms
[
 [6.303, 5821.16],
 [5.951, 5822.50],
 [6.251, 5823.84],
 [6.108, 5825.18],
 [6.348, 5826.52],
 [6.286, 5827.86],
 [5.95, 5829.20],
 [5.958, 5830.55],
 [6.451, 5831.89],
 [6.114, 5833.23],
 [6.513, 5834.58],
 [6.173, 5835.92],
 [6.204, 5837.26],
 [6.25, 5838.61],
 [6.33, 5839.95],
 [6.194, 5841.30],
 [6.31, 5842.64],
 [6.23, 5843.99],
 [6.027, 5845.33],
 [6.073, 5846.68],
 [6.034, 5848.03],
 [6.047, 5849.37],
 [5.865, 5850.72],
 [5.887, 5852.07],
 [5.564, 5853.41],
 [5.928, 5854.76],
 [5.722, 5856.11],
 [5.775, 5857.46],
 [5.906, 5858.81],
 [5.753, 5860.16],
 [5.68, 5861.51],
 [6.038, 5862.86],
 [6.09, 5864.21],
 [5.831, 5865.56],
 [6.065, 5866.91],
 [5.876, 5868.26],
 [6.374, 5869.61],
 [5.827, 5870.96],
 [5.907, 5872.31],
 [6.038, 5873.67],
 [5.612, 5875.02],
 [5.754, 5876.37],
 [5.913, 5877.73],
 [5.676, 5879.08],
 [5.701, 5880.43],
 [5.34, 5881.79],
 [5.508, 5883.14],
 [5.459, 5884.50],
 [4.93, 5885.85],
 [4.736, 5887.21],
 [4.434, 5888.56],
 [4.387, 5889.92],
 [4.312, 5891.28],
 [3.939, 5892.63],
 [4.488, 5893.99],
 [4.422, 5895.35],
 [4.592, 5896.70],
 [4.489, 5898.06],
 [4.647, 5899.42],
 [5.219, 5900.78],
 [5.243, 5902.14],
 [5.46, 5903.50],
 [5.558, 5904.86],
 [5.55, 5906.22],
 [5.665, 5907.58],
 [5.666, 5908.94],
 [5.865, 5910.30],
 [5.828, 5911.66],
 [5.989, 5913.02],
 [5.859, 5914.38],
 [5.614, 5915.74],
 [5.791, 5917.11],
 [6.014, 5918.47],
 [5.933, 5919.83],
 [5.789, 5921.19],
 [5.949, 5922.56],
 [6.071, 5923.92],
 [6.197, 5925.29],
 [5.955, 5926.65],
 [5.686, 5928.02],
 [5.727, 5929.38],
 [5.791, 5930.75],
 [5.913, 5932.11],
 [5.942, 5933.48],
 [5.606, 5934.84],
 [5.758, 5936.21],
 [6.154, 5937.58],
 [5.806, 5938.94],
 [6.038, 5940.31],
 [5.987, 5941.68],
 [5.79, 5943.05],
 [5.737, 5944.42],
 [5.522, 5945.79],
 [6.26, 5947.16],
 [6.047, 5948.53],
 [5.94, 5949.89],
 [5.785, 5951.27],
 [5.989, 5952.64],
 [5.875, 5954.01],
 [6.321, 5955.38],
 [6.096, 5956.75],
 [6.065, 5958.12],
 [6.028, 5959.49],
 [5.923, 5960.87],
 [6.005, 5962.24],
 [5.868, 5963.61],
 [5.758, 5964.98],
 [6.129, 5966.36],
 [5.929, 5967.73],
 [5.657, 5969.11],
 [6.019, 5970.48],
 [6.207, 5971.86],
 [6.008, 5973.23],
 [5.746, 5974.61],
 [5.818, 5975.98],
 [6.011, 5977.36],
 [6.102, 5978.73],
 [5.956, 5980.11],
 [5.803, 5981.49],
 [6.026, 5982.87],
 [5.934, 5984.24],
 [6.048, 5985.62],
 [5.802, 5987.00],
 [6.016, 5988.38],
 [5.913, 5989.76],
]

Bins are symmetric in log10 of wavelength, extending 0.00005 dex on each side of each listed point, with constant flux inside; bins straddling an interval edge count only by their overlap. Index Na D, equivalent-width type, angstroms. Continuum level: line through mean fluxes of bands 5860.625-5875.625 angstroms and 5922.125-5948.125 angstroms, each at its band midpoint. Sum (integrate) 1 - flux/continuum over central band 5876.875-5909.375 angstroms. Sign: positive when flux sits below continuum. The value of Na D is 4.8 angstroms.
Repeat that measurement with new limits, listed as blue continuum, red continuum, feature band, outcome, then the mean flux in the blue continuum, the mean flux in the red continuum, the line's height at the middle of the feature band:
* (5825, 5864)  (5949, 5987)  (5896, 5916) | 2.0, 6.06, 5.96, 6.01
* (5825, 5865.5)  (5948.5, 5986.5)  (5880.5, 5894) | 2.7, 6.06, 5.97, 6.02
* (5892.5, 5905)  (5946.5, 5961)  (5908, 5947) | -3.0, 4.81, 6.03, 5.45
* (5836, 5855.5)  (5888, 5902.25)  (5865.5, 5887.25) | -2.5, 6.07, 4.53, 5.12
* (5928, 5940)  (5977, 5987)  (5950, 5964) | -0.2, 5.84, 5.97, 5.9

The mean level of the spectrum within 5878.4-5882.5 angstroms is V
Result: 5.58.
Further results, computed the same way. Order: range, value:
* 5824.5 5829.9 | 6.17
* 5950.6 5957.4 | 6.02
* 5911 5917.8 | 5.82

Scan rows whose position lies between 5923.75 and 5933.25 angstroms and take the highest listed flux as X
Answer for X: 6.197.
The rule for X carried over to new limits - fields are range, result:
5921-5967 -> 6.321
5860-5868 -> 6.09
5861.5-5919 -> 6.374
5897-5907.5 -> 5.558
